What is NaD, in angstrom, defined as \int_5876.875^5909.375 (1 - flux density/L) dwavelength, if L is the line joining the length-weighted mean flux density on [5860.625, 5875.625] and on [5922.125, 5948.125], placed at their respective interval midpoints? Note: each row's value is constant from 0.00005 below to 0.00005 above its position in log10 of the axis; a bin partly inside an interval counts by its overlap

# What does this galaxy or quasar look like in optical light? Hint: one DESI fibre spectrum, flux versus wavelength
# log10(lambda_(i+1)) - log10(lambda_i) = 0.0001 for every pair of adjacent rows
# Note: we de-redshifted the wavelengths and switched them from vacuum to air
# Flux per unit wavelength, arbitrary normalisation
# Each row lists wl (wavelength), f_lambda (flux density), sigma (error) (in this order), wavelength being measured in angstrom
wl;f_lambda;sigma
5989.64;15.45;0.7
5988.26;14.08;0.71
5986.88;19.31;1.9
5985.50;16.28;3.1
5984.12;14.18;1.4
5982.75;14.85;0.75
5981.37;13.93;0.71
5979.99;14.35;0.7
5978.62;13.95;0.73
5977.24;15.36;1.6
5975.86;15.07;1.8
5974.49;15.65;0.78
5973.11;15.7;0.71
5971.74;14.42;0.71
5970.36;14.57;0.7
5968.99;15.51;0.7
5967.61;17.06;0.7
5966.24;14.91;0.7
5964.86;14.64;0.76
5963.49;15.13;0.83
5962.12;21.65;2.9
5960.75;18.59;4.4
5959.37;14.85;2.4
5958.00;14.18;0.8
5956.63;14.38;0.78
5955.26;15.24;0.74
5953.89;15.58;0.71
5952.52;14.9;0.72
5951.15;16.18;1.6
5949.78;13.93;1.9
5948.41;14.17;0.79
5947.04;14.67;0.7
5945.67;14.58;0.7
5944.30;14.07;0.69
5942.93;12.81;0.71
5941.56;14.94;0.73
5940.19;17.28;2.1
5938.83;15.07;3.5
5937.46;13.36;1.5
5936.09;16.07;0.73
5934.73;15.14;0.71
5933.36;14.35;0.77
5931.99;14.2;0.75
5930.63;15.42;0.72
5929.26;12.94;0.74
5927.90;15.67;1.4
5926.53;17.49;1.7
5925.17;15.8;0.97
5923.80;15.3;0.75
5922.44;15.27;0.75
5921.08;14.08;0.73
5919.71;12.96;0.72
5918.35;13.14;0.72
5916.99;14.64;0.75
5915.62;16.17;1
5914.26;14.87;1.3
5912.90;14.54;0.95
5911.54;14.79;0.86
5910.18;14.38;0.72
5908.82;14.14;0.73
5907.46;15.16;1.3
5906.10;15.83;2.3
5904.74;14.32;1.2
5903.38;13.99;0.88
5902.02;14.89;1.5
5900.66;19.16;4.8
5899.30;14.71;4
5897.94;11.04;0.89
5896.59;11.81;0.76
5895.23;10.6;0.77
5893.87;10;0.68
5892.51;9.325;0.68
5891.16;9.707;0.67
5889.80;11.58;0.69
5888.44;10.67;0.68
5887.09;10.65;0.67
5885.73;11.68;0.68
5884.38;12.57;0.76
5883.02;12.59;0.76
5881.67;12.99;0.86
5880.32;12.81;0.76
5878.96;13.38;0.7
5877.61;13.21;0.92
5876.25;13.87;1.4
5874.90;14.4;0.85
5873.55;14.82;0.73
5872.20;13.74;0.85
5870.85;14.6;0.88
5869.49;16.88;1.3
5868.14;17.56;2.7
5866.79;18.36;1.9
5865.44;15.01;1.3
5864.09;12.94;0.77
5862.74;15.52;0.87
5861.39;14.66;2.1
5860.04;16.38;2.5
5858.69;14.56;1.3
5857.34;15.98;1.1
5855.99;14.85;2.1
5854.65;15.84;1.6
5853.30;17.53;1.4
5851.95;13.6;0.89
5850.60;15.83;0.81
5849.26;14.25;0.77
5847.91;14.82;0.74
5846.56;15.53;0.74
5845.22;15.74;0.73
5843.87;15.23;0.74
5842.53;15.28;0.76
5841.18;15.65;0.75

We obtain 5.1 angstrom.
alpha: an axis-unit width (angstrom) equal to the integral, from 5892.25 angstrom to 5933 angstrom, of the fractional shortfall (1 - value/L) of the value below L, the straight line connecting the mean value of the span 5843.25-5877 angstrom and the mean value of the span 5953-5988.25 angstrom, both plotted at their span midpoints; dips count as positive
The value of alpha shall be 3.0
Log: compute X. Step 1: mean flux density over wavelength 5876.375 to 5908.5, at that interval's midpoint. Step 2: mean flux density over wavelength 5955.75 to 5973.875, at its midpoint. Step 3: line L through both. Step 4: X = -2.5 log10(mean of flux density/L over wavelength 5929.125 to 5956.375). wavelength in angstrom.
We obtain 0.01 mag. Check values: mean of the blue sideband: 12.8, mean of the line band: 14.8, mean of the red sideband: 15.8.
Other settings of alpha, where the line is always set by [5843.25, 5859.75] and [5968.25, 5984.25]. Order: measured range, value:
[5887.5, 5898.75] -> 3.4 angstrom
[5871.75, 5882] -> 1.1 angstrom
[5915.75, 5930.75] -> 0.2 angstrom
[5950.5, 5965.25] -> -1.1 angstrom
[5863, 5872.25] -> -0.3 angstrom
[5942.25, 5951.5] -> 0.4 angstrom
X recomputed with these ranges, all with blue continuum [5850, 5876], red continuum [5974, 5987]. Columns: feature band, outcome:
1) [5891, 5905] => 0.20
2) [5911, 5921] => 0.06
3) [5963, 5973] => 0.00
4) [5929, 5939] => 0.05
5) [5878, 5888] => 0.23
